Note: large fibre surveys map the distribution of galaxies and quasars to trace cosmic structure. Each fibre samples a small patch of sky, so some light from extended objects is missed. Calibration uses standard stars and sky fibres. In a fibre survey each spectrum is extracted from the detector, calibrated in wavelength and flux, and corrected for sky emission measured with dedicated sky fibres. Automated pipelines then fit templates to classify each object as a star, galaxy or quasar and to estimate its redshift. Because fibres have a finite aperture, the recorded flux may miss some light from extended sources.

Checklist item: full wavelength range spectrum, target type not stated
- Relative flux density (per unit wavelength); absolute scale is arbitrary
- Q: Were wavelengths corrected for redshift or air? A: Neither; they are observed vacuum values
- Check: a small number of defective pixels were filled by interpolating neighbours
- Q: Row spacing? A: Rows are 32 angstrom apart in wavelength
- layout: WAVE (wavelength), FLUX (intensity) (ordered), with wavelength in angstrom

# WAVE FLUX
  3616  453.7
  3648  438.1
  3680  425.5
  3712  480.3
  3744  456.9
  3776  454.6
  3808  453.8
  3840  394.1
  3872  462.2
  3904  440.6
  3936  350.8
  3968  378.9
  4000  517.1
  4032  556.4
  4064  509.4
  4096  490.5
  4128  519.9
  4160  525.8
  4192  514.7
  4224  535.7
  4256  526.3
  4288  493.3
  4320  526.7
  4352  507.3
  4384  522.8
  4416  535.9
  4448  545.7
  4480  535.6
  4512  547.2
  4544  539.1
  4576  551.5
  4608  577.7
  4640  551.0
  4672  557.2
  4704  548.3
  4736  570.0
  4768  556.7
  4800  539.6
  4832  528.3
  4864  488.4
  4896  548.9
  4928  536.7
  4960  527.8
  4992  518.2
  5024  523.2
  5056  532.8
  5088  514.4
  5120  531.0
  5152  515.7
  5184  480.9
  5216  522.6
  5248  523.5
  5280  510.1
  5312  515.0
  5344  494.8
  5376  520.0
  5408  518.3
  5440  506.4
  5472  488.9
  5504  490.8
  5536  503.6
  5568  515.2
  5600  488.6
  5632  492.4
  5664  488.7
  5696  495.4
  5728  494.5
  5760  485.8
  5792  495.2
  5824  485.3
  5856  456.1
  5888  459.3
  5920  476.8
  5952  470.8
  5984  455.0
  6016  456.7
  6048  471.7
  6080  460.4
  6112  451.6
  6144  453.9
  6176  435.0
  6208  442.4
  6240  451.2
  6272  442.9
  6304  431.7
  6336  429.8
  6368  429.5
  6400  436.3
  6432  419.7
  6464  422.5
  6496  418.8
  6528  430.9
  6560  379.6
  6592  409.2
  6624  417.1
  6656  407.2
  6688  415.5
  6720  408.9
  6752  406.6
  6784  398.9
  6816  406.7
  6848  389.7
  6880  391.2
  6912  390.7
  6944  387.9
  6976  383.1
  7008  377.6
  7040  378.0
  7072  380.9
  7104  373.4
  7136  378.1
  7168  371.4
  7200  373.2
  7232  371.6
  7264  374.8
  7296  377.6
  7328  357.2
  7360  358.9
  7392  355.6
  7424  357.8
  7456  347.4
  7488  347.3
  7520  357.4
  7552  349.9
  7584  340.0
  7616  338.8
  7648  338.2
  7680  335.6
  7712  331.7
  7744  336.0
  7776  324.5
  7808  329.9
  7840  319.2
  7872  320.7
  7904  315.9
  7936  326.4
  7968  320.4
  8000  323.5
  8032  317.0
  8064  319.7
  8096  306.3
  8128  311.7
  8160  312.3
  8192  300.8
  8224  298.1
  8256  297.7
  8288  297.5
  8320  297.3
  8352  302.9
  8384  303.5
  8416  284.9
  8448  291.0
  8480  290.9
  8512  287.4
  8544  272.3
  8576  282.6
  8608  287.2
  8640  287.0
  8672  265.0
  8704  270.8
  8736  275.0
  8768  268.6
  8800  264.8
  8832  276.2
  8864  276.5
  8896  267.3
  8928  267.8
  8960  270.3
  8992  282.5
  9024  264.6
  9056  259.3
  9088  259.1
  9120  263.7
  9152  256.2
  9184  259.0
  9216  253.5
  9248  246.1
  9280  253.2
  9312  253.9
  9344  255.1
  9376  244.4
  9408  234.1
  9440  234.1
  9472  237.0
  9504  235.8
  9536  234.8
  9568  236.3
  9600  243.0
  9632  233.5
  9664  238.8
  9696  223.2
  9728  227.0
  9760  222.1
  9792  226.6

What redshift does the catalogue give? 0.000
